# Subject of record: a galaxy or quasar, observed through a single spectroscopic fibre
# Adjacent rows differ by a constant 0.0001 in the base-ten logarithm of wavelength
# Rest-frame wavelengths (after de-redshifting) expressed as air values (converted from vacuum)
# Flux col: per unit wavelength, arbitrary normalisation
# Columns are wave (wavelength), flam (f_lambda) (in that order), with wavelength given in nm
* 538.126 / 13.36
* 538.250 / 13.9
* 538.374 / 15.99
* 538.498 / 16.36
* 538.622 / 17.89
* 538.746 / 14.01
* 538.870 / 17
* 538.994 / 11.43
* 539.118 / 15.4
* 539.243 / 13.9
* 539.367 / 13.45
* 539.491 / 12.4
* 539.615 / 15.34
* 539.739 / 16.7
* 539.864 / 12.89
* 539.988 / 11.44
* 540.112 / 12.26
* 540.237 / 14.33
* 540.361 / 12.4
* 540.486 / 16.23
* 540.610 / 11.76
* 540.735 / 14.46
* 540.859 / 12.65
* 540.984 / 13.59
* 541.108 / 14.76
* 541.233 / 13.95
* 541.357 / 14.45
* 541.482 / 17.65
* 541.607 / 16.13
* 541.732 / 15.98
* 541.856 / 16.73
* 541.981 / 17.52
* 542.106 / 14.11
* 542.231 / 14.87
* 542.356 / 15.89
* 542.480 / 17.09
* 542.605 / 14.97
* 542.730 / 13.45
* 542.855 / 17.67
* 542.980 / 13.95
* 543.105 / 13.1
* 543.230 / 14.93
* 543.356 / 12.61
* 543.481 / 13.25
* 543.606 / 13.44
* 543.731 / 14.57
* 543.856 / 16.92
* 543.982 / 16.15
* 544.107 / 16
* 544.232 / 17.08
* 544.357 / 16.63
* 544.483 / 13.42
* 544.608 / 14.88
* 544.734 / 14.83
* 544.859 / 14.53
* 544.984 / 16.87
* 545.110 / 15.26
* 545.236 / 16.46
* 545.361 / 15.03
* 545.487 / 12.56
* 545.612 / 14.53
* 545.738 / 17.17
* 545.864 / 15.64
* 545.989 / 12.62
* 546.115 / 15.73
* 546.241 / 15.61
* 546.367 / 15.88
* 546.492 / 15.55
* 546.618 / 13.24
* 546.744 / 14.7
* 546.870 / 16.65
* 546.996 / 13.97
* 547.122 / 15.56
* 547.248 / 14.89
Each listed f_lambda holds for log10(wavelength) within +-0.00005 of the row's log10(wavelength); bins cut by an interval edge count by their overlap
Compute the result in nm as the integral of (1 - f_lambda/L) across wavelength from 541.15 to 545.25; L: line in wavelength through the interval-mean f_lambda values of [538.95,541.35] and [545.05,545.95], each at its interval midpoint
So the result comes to -0.218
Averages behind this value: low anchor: 13.7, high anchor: 15.2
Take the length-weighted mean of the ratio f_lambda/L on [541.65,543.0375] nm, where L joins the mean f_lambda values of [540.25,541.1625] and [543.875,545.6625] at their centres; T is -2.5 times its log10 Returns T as -0.09 mag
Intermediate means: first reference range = 13.7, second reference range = 15.3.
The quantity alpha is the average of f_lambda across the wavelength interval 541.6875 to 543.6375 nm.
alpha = 15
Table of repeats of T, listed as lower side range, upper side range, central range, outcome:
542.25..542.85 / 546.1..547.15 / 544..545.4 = -0.016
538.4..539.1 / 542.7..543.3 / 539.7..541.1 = 0.120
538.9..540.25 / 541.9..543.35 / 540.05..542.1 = -0.020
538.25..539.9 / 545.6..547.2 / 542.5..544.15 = 0.021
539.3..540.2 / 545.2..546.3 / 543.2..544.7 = -0.030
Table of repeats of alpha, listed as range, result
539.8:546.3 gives 14.8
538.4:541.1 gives 14.1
